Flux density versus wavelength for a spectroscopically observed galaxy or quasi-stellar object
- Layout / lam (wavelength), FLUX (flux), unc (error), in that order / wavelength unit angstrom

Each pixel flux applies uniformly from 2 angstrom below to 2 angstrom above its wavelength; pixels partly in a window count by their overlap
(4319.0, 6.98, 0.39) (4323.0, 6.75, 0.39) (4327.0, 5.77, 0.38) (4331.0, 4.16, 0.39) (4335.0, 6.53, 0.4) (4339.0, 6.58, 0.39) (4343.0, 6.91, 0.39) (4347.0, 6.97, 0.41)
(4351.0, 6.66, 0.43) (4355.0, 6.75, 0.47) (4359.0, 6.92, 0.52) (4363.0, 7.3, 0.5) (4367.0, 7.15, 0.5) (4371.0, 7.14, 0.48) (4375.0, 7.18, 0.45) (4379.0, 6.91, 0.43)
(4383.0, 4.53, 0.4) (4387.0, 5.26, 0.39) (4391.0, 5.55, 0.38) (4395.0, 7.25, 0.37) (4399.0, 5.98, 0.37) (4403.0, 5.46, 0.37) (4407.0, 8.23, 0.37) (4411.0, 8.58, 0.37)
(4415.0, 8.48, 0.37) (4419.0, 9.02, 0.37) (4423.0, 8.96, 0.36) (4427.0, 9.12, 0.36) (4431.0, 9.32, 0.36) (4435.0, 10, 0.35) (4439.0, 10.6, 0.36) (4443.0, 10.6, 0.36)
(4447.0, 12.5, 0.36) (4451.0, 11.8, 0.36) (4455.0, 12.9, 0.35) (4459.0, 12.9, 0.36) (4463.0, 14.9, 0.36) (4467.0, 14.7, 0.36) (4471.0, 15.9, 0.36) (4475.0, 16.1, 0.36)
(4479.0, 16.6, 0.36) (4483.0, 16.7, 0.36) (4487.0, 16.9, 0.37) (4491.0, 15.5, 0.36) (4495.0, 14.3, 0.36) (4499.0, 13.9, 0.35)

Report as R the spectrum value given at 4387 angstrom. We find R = 5.26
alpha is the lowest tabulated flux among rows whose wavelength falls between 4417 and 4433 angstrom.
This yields 8.96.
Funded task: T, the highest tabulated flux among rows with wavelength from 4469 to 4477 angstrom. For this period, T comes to 16.1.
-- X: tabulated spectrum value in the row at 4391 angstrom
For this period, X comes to 5.55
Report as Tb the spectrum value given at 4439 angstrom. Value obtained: 10.6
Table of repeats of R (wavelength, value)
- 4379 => 6.91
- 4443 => 10.6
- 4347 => 6.97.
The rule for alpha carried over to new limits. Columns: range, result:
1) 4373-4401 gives 4.53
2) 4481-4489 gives 16.7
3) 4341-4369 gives 6.66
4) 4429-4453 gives 9.32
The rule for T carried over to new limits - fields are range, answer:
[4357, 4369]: 7.3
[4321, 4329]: 6.75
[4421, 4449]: 12.5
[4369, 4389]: 7.18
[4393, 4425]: 9.02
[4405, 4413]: 8.58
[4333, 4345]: 6.91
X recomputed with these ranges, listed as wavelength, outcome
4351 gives 6.66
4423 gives 8.96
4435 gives 10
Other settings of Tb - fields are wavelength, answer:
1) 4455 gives 12.9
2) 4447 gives 12.5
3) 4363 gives 7.3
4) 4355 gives 6.75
